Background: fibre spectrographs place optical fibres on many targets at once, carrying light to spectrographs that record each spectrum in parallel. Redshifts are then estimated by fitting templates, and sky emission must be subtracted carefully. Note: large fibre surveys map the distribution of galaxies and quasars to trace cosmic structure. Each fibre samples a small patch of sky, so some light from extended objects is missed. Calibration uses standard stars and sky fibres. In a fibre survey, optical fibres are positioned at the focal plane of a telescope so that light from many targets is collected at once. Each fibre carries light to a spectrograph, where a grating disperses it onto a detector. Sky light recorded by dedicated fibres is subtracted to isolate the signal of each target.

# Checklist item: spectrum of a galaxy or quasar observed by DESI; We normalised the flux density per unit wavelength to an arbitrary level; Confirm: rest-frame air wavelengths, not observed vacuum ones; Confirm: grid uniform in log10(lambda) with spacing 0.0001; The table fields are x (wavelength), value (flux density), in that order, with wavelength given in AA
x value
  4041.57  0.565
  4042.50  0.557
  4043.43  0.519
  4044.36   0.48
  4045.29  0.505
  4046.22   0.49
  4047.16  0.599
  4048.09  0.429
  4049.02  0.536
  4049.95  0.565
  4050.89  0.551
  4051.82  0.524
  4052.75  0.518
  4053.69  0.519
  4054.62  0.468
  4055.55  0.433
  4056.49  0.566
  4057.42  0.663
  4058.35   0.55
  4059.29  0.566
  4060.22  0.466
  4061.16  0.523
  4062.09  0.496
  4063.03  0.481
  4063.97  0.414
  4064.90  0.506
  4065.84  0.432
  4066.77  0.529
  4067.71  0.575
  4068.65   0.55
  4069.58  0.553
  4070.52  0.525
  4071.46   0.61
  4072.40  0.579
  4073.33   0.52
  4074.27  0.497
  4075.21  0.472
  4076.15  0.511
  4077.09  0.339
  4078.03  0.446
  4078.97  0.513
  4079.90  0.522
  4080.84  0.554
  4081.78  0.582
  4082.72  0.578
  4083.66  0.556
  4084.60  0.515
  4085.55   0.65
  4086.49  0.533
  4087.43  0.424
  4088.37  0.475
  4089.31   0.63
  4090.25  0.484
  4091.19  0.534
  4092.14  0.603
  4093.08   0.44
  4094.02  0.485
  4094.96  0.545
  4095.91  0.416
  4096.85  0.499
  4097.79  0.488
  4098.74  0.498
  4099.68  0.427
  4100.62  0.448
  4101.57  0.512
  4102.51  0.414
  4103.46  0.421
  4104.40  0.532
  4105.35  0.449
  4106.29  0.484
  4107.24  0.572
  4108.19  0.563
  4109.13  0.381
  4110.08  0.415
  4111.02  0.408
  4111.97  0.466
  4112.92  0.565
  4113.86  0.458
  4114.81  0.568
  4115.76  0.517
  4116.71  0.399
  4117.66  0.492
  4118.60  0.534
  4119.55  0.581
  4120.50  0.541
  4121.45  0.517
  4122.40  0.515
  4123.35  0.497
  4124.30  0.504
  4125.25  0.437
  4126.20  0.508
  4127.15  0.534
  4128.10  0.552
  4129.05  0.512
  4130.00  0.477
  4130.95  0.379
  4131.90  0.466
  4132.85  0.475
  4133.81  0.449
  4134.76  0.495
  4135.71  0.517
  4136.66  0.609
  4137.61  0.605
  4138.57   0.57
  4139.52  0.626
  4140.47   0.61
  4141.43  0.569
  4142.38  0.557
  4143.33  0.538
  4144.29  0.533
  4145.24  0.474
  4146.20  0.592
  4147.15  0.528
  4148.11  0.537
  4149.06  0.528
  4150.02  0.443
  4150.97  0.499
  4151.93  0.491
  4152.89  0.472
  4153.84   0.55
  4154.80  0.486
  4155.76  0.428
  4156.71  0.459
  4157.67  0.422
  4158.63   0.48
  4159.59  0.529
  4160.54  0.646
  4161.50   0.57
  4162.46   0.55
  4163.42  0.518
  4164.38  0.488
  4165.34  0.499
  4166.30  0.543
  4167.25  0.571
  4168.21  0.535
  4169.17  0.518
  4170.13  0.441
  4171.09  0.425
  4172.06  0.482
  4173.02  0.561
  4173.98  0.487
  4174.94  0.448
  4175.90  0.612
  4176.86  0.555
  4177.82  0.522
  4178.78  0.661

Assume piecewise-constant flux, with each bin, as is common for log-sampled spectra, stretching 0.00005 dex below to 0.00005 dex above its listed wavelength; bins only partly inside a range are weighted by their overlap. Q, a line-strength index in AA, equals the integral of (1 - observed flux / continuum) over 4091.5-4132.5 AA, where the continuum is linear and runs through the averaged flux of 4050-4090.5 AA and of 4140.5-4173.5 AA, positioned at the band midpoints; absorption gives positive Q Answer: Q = 2.3 AA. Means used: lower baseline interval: 0.522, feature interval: 0.489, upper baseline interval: 0.515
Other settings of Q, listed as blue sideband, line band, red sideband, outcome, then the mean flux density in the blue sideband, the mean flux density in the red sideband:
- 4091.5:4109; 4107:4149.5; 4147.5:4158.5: -2.6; 0.487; 0.483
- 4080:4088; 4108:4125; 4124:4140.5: 1.0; 0.546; 0.516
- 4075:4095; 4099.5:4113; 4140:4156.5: 1.3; 0.518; 0.519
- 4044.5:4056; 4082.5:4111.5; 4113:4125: 0.9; 0.511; 0.511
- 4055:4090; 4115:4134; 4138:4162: 1.0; 0.522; 0.526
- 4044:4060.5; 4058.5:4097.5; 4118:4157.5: 0.5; 0.525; 0.516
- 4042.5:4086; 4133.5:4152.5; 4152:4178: -1.0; 0.521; 0.511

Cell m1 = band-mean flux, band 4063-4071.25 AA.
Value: 0.512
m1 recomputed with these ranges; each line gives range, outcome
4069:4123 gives 0.505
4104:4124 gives 0.498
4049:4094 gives 0.522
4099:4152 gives 0.505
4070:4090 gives 0.525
